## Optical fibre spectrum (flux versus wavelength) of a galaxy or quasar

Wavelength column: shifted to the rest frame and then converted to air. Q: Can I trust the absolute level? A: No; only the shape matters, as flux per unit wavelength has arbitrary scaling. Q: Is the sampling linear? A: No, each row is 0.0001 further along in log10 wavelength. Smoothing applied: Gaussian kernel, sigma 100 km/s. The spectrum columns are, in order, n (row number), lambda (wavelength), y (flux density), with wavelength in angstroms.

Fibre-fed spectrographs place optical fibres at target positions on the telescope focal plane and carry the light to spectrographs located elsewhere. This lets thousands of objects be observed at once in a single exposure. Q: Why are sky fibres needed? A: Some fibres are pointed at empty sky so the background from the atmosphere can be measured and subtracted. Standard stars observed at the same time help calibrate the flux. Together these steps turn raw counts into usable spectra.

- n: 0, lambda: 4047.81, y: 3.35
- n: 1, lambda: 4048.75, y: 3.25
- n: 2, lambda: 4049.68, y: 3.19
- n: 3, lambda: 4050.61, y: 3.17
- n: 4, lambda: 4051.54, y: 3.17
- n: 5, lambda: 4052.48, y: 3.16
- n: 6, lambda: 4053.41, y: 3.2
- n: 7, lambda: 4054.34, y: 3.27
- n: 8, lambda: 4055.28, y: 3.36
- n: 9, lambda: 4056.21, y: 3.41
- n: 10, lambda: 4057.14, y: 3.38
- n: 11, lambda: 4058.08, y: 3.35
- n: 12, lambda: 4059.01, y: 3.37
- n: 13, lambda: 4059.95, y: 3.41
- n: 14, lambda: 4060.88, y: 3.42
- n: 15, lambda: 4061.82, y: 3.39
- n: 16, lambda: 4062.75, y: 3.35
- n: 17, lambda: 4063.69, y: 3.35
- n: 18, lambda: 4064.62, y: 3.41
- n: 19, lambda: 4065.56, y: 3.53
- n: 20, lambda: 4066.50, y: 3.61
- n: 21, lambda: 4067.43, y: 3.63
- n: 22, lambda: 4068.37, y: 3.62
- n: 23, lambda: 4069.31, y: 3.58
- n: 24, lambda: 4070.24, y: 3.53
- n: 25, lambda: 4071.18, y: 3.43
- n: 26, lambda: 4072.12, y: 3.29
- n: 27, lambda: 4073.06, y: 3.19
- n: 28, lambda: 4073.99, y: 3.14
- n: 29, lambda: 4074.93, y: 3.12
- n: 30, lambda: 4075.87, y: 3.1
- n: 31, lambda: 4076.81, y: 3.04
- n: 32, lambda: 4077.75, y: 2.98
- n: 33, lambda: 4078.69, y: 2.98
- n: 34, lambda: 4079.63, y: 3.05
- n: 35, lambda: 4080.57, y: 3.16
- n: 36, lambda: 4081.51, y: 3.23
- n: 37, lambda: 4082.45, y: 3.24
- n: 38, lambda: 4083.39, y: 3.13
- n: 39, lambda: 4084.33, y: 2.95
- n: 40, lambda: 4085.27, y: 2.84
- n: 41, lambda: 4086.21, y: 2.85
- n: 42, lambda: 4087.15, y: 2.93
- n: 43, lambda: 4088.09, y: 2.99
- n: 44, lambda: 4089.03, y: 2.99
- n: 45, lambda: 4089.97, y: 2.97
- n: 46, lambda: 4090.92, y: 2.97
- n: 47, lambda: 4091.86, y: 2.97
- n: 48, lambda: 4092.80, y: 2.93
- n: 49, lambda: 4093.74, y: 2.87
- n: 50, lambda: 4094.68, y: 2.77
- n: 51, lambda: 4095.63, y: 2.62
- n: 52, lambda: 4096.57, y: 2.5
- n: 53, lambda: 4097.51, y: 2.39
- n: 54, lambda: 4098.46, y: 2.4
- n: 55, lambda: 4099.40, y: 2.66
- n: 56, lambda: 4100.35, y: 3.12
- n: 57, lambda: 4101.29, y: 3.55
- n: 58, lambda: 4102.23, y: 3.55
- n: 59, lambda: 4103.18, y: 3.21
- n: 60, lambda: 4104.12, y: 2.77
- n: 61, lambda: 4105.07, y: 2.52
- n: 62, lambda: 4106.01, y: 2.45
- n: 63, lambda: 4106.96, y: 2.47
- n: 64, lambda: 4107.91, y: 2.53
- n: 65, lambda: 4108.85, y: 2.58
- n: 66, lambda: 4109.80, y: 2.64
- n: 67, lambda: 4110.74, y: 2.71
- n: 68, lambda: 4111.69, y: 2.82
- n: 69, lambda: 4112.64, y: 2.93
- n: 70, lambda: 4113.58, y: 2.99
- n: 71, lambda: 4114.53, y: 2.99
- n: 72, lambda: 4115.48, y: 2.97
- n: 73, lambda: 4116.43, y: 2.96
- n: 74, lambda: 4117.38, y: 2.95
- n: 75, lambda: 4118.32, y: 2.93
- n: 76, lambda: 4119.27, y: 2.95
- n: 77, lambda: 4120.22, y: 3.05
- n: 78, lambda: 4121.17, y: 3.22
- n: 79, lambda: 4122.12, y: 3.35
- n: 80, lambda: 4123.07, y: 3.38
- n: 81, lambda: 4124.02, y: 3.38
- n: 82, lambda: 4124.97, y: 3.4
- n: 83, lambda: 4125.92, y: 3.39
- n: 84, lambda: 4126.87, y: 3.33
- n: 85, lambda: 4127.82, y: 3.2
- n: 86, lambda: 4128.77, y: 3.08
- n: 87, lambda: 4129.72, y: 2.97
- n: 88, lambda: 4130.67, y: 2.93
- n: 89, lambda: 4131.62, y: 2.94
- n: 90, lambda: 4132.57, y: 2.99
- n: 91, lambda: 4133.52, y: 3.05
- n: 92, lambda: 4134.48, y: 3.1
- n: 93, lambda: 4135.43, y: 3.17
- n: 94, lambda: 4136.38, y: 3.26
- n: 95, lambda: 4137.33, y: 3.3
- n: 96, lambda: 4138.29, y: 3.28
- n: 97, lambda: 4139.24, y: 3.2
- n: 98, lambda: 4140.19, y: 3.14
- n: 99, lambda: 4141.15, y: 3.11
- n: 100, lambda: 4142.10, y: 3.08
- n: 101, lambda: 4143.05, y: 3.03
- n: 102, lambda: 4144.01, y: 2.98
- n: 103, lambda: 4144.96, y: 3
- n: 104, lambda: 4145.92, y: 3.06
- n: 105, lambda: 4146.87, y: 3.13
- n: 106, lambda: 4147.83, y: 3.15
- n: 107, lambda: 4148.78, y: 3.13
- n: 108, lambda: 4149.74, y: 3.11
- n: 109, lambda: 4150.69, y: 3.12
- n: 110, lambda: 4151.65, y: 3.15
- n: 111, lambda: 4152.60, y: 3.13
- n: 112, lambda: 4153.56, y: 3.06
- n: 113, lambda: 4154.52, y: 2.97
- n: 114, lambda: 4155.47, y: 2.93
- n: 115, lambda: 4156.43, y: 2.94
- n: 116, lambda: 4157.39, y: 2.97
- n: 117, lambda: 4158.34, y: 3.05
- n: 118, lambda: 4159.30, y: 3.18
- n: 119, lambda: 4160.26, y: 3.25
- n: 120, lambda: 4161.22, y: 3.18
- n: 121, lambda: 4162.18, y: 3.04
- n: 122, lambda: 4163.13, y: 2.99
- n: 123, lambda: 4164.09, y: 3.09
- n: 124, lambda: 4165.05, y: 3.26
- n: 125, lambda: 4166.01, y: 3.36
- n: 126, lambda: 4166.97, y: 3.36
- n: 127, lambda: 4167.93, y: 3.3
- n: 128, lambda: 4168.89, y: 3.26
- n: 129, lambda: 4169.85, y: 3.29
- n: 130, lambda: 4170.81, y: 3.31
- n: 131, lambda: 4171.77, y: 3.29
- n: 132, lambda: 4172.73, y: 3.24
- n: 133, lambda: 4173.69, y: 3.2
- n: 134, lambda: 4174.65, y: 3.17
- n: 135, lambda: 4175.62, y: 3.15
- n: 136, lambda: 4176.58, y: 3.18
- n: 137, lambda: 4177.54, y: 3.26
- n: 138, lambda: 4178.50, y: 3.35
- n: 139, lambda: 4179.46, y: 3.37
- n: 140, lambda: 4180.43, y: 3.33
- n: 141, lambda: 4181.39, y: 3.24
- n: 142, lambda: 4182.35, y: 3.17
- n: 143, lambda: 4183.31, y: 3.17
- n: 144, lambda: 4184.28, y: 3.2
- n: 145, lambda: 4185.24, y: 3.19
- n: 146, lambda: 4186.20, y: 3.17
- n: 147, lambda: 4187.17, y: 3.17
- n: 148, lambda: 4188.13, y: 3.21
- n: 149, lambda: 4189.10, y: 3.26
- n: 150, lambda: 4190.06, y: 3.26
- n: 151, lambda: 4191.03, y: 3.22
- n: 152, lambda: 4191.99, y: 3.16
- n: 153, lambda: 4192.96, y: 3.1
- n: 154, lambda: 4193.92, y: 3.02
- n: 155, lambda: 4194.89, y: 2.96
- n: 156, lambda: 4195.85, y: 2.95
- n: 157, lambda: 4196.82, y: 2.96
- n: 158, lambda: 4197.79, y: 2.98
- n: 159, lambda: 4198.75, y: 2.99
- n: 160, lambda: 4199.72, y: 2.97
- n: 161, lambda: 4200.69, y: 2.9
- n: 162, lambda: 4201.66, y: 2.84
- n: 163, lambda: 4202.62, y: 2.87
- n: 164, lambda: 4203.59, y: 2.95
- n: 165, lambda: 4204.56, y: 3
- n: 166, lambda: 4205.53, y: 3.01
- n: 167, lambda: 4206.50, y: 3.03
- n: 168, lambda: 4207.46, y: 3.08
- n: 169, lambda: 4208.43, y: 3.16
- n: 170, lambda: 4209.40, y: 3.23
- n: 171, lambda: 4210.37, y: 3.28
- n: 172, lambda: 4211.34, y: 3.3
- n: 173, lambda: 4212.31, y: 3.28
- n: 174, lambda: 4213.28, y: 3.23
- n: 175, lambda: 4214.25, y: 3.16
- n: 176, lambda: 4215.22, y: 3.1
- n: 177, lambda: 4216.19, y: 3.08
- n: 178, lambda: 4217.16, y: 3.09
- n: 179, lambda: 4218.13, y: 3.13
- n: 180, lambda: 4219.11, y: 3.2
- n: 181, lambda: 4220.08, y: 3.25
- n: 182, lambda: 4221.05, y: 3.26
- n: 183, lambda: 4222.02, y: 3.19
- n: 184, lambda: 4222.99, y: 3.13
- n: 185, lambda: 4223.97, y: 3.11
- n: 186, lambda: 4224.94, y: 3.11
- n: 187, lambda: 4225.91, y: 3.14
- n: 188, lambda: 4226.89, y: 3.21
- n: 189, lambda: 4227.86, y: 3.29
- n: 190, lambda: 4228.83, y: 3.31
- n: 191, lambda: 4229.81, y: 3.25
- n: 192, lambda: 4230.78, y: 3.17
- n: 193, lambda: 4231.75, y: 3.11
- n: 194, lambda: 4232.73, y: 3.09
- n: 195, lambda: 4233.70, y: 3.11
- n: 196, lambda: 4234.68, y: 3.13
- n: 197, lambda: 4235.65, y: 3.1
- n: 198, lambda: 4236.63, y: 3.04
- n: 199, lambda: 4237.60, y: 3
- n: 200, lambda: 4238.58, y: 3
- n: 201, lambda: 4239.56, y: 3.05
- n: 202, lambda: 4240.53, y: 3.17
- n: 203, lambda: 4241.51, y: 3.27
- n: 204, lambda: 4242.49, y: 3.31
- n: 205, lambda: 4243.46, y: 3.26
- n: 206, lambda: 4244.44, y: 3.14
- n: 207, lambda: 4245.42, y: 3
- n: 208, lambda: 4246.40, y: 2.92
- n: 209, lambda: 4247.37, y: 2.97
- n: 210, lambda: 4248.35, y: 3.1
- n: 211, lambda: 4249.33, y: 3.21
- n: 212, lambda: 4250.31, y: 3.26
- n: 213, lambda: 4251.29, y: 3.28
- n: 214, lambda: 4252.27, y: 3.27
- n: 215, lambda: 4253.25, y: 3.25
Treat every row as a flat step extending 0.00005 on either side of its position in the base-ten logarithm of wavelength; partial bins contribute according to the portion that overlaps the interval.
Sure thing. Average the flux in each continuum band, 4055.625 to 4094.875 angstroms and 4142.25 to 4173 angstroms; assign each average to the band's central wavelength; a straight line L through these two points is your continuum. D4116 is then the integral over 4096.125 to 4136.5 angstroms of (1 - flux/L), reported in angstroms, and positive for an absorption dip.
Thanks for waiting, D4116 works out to 2.6 angstroms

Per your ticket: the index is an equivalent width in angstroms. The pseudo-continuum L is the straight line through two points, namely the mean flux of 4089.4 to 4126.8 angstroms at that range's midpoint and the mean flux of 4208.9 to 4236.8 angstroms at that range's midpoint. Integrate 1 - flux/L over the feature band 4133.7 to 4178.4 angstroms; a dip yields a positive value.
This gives -1.8 angstroms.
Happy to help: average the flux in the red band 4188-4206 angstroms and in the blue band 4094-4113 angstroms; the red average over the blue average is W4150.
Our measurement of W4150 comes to 1.10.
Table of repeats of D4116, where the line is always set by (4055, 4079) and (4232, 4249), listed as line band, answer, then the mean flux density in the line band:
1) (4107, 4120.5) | 1.8 angstroms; 2.84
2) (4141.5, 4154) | 0.6 angstroms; 3.09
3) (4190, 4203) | 0.6 angstroms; 3.01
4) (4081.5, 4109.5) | 3.8 angstroms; 2.86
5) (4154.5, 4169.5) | 0.3 angstroms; 3.14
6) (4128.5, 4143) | 0.6 angstroms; 3.11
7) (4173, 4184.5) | -0.2 angstroms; 3.23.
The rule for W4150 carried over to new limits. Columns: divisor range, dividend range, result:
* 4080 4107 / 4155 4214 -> 1.08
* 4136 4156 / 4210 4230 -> 1.03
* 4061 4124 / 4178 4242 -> 1.03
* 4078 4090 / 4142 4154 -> 1.02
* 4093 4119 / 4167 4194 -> 1.15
